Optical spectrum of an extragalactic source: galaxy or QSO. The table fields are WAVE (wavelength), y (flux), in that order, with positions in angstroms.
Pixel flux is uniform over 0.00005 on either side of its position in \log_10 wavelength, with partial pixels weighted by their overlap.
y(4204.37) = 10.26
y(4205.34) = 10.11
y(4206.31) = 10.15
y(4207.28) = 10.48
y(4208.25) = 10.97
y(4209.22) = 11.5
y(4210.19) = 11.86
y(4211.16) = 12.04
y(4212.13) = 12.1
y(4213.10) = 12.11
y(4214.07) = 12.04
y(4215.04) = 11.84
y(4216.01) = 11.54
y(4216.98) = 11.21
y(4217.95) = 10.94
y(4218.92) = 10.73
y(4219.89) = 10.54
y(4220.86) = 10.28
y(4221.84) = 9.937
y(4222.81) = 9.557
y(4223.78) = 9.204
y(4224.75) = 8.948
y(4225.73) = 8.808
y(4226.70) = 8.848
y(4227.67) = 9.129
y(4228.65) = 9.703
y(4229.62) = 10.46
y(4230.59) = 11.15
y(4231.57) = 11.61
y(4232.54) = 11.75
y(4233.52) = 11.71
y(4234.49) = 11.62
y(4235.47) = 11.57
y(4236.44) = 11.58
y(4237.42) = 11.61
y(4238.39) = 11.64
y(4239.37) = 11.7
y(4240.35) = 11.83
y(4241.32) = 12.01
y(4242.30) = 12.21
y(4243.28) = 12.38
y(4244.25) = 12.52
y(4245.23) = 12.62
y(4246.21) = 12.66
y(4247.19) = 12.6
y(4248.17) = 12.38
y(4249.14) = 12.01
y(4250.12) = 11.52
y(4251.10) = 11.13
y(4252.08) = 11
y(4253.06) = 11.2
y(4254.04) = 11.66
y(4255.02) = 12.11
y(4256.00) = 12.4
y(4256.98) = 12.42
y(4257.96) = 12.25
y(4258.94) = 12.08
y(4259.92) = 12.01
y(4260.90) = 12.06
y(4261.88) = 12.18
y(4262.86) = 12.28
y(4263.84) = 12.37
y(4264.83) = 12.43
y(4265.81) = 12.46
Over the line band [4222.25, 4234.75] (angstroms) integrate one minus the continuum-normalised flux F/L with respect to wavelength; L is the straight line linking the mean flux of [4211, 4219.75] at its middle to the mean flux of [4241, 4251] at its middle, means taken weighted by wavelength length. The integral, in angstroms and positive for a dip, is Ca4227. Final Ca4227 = 1.8 angstroms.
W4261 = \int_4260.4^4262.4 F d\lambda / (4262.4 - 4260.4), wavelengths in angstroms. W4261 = 12.1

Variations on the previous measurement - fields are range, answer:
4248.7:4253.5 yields 11.4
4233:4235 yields 11.6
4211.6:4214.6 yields 12.1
